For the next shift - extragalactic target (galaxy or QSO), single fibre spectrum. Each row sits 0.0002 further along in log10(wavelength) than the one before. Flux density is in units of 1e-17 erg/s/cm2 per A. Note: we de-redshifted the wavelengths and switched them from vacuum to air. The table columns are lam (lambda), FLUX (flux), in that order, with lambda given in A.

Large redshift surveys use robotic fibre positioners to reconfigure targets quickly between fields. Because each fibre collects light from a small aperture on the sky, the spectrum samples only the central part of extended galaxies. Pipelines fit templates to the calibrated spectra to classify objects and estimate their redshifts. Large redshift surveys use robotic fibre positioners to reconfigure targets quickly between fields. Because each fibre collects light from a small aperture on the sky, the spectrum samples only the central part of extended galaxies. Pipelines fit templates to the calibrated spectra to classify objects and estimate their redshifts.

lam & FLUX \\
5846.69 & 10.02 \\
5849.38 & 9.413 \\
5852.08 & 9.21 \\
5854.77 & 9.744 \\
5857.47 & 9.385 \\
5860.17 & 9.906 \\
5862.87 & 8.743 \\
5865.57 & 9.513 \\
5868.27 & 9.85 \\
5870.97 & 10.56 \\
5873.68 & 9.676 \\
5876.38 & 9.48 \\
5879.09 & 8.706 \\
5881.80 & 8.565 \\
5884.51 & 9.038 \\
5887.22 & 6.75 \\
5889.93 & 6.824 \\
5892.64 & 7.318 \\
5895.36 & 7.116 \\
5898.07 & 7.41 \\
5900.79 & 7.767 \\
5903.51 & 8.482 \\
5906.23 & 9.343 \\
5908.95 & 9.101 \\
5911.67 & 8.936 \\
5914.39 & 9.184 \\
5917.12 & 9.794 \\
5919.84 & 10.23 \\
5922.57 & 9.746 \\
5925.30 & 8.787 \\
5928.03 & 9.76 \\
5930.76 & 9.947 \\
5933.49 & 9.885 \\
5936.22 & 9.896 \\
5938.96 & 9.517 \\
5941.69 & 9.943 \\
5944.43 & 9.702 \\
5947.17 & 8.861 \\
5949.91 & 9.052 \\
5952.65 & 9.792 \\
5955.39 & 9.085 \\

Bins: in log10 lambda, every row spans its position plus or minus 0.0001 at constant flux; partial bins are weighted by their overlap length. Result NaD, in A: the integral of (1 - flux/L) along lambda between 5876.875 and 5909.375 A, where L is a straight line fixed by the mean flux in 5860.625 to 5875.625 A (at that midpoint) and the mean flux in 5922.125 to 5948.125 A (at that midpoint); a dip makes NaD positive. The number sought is 5.4 A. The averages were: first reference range 9.68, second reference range 9.61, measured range 8.04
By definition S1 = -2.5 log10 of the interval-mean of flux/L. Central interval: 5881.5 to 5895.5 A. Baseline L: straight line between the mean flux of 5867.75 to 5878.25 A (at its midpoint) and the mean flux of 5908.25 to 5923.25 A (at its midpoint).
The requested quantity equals 0.27 mag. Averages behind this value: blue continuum 9.84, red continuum 9.51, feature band 7.57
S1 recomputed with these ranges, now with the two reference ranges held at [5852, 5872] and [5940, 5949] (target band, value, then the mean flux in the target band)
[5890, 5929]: 0.10 mag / 8.71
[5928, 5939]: -0.04 mag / 9.84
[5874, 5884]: 0.07 mag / 9.01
